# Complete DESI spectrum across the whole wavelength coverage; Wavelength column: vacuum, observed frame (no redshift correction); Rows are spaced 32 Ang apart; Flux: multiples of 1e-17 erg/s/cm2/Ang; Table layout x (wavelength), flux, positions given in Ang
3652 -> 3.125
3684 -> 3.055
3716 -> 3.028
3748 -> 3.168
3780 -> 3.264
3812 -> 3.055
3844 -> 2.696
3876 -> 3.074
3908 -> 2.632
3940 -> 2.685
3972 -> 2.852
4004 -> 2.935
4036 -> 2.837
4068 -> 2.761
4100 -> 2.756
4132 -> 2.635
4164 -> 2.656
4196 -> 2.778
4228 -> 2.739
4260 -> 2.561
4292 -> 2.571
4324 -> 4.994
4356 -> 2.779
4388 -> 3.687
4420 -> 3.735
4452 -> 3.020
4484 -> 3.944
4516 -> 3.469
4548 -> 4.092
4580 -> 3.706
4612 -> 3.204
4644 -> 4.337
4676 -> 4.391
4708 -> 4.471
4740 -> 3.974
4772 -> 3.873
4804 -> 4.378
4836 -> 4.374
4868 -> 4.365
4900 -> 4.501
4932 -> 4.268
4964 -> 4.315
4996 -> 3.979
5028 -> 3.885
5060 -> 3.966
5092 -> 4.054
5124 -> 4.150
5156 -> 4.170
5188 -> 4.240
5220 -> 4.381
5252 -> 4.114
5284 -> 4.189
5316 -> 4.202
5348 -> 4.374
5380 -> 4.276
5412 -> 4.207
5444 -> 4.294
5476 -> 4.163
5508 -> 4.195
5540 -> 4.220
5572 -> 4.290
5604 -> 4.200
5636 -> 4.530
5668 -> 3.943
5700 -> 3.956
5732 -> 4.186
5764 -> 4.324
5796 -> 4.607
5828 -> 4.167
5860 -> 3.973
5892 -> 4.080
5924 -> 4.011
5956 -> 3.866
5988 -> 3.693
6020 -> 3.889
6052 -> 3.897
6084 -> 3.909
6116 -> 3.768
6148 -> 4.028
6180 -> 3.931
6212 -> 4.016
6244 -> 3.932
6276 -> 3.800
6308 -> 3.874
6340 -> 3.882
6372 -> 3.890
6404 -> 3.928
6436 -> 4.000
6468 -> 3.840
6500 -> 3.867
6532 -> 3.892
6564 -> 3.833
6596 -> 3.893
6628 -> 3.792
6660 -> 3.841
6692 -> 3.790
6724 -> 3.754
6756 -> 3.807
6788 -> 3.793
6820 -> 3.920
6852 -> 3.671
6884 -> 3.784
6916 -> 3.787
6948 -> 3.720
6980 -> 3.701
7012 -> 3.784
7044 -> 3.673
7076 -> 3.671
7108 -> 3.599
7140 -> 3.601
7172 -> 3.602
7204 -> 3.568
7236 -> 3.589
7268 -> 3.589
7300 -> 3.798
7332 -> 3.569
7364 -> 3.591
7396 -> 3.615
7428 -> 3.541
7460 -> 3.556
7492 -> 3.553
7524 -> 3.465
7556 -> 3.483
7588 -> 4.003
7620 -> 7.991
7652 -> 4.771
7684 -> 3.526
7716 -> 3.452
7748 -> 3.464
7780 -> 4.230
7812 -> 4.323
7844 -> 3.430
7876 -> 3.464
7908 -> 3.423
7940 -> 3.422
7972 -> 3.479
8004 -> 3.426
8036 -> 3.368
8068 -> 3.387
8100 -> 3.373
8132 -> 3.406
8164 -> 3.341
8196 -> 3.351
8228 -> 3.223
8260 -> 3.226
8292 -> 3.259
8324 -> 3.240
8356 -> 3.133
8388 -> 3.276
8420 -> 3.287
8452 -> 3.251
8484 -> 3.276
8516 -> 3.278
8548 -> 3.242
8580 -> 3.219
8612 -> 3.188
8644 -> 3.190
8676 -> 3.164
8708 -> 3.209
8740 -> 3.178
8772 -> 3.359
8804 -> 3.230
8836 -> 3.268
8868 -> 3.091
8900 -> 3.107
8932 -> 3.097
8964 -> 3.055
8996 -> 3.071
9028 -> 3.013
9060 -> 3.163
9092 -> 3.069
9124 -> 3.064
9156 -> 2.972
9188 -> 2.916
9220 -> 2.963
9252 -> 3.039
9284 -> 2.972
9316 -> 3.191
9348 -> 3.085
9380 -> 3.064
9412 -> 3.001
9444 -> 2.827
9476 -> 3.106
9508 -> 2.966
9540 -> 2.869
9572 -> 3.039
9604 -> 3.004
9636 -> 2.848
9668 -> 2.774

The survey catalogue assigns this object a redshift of 0.16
